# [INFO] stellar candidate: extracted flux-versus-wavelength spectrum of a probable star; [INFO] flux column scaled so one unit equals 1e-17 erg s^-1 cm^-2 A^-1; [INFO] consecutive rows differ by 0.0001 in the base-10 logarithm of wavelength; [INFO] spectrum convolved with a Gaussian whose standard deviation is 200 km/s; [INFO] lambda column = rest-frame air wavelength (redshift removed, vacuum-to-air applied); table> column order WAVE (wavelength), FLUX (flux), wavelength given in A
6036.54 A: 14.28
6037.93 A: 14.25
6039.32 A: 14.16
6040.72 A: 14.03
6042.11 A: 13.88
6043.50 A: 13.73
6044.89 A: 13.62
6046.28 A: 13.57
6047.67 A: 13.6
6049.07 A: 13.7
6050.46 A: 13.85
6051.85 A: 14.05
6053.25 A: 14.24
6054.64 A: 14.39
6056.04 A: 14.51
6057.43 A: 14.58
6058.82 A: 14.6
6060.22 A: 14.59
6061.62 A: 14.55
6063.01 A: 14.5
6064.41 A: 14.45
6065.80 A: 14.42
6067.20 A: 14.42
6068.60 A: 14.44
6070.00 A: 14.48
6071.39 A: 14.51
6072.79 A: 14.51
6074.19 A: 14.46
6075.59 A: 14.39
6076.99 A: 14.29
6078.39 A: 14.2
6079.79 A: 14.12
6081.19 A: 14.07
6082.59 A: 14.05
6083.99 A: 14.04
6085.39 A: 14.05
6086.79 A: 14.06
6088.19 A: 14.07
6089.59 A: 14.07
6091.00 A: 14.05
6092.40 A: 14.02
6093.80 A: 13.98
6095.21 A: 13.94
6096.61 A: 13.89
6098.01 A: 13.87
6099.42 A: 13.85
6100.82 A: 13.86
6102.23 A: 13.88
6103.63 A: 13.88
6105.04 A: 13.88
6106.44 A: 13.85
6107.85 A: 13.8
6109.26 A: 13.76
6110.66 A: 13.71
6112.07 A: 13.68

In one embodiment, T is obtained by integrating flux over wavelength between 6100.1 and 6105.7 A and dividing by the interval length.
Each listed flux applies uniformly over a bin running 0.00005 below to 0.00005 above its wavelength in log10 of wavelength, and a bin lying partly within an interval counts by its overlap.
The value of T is 13.9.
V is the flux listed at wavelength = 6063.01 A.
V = 14.5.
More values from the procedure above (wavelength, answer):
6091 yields 14.05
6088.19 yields 14.07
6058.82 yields 14.6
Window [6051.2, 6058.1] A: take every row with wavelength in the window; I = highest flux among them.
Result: 14.58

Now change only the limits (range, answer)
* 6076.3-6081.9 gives 14.29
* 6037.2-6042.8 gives 14.25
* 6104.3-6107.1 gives 13.88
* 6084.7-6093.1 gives 14.07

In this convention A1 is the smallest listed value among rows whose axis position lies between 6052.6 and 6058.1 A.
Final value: 14.24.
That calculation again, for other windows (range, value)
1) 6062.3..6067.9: 14.42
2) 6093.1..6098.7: 13.87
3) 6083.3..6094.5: 13.98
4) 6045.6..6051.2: 13.57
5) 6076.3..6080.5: 14.12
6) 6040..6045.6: 13.62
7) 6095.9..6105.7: 13.85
